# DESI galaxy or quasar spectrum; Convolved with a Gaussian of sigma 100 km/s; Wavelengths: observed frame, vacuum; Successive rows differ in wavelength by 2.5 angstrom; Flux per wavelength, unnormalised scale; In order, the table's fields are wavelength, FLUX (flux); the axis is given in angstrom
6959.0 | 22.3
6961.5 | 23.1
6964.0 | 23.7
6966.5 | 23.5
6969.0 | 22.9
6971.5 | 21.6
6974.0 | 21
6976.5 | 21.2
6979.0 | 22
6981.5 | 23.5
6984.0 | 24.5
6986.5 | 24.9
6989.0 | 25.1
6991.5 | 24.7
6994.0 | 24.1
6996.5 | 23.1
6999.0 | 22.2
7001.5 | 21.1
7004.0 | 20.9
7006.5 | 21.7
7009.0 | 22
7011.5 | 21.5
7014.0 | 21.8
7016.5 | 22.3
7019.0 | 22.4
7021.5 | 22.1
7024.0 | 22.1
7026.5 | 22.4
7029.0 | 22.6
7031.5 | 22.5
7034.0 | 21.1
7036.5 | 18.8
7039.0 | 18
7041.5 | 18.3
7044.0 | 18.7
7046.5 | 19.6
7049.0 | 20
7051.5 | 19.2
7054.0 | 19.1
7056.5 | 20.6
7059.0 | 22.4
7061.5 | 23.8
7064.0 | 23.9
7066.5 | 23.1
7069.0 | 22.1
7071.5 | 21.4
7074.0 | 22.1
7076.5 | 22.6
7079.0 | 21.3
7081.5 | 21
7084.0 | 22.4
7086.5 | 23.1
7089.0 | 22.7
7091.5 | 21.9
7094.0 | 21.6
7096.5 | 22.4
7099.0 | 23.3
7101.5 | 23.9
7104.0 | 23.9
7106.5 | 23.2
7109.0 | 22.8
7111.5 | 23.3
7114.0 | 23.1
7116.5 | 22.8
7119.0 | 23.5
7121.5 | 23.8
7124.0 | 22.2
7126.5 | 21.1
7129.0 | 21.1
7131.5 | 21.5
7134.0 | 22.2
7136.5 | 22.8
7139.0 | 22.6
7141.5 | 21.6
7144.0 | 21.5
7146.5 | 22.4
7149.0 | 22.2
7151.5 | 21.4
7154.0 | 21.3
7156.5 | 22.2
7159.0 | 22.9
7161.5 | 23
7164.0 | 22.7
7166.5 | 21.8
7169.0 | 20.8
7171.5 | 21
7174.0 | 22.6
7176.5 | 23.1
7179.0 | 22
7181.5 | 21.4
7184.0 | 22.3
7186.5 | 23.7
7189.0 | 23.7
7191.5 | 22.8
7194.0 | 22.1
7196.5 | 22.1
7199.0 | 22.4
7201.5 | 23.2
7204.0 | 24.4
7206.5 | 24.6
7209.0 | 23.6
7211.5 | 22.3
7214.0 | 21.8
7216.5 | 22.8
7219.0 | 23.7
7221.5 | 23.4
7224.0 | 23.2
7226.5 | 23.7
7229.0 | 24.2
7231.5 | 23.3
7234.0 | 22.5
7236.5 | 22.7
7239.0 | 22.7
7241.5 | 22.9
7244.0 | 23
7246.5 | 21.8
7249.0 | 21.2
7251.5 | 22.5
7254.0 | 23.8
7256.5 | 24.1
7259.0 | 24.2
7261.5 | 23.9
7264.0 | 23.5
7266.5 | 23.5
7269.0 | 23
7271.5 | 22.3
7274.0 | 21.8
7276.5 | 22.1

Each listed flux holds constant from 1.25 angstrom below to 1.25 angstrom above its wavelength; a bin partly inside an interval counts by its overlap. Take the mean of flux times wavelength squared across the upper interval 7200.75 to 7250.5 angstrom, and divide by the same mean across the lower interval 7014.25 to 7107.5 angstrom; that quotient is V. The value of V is 1.11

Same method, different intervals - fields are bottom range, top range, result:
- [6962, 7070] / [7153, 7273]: 1.10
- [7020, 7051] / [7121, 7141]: 1.11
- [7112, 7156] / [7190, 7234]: 1.07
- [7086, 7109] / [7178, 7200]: 1.01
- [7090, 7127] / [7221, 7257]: 1.04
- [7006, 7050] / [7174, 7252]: 1.15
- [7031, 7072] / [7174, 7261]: 1.16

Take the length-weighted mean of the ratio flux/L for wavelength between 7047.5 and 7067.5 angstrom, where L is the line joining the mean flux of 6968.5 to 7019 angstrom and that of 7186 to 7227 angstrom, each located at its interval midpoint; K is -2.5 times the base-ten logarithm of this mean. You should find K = 0.063 mag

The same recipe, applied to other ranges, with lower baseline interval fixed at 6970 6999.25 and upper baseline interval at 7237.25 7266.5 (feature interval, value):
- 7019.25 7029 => 0.043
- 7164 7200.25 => 0.039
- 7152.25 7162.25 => 0.040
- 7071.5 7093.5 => 0.051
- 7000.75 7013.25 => 0.083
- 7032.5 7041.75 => 0.202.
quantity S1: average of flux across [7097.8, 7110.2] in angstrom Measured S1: 23.4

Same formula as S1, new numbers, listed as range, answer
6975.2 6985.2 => 22.8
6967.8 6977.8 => 21.7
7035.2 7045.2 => 18.5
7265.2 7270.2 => 23.3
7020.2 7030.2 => 22.3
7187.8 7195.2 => 22.9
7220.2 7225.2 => 23.3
